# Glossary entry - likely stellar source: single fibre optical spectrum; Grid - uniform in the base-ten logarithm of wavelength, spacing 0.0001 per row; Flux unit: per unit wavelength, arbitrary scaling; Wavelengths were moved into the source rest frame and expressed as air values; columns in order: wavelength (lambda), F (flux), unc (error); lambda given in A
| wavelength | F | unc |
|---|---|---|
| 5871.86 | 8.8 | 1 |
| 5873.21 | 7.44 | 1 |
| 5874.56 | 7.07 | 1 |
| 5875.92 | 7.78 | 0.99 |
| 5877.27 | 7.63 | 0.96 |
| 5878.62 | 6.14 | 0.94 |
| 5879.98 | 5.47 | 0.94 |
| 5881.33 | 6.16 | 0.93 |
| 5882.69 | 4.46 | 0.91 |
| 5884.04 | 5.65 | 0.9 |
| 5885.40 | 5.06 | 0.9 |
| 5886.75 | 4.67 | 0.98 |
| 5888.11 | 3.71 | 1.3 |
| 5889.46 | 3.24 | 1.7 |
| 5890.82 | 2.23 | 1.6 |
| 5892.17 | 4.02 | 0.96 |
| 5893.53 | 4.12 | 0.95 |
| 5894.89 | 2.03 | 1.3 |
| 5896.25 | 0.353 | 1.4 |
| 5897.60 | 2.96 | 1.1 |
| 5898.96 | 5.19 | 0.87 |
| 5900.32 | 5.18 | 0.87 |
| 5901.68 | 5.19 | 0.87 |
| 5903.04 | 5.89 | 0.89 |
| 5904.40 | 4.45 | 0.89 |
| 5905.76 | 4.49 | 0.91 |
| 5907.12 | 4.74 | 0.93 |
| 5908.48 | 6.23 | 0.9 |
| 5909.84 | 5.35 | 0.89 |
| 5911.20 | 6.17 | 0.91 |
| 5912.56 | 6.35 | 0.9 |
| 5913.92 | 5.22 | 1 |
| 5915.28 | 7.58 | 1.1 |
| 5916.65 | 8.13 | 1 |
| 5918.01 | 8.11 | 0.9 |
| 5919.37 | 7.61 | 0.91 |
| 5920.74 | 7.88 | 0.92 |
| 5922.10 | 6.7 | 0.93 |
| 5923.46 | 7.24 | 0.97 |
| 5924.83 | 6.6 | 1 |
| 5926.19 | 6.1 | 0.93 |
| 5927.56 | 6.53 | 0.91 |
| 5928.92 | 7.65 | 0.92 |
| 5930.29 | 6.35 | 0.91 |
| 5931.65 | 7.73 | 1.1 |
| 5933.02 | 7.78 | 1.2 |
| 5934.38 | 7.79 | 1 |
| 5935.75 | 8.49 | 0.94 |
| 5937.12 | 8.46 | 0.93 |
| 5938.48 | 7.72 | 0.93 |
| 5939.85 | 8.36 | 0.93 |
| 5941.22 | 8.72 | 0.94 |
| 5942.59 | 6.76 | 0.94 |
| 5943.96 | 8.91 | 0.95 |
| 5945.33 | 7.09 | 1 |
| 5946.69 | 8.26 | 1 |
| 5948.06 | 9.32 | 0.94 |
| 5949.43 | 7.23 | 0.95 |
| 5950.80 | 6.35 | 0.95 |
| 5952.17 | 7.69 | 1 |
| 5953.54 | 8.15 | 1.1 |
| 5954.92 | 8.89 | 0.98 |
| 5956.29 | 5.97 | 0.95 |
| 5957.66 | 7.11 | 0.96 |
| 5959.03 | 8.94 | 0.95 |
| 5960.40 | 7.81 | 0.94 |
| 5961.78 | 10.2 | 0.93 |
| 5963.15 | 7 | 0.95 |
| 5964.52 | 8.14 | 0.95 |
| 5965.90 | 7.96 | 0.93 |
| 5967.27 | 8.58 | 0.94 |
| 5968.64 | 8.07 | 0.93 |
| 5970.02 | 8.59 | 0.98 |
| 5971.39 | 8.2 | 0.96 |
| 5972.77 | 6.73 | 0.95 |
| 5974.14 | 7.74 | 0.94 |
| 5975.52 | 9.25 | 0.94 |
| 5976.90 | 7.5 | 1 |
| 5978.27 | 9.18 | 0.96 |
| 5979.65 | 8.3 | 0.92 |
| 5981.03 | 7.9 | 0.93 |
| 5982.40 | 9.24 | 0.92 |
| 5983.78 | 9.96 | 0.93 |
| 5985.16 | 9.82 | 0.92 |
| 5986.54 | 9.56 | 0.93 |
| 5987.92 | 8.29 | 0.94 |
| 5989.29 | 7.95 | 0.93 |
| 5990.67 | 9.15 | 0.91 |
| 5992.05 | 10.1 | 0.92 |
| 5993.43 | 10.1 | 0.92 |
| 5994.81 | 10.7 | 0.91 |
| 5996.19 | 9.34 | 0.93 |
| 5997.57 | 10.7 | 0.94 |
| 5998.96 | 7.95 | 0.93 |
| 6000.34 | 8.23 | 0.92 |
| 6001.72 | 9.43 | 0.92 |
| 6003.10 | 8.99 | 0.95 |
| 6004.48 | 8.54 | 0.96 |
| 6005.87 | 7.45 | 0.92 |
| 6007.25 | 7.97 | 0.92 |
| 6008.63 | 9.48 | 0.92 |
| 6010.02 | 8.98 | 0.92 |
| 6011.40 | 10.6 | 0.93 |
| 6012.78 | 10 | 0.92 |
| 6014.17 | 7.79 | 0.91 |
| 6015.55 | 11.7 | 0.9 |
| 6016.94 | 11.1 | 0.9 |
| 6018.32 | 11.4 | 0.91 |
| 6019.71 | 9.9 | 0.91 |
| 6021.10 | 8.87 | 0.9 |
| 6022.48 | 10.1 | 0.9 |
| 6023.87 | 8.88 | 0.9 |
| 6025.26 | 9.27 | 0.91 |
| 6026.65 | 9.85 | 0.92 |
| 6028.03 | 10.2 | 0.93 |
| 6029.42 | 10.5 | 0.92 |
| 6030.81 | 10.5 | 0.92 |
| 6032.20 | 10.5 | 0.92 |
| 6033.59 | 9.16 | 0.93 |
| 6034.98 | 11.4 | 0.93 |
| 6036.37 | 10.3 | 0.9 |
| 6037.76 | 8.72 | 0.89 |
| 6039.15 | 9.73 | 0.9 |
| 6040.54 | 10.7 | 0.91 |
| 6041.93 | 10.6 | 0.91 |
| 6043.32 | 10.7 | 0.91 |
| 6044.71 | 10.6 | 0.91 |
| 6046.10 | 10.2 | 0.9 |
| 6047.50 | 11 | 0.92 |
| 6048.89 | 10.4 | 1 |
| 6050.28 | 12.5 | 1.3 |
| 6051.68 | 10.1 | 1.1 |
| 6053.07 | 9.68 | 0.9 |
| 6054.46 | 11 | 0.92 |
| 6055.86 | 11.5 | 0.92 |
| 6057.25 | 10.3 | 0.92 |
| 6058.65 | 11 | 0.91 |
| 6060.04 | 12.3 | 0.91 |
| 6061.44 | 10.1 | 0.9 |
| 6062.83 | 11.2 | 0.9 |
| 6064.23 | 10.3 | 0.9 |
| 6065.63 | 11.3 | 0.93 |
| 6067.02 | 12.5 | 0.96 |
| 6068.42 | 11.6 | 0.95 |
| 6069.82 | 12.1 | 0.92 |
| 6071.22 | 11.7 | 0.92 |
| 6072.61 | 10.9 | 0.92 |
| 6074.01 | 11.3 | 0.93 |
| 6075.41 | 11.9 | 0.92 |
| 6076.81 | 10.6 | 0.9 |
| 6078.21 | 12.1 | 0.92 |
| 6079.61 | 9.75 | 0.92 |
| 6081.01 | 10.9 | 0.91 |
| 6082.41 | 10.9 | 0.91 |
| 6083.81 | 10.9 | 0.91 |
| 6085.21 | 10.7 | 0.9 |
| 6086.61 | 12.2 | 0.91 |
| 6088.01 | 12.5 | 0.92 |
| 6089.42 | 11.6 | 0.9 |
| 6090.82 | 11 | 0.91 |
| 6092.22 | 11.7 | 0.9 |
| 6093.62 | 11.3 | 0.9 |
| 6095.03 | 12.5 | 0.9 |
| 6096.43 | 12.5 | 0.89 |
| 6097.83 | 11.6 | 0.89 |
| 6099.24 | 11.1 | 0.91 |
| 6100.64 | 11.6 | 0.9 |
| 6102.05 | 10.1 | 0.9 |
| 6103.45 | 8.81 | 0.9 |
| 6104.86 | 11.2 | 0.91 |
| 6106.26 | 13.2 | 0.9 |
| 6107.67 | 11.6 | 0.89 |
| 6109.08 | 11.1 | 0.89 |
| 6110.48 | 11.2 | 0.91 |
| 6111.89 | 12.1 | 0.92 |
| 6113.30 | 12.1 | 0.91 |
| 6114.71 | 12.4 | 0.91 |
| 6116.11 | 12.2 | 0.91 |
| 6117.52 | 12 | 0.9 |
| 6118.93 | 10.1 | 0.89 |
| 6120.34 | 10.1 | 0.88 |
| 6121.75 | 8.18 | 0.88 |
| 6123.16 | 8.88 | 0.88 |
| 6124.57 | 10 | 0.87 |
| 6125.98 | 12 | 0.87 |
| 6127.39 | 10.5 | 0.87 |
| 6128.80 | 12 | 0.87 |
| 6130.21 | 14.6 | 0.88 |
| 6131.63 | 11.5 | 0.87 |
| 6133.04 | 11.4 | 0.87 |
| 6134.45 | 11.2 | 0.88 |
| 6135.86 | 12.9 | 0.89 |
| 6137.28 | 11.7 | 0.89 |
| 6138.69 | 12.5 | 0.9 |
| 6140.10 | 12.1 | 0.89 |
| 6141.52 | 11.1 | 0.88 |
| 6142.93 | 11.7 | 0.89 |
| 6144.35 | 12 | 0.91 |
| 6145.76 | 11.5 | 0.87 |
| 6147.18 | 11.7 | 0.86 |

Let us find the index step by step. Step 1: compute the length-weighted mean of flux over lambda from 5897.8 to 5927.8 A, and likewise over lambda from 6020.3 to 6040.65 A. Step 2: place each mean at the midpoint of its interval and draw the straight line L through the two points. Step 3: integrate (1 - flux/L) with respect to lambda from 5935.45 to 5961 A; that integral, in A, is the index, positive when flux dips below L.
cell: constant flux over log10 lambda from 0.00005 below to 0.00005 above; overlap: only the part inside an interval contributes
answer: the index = -2.2 A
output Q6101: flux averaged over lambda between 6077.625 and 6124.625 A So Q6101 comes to 11.2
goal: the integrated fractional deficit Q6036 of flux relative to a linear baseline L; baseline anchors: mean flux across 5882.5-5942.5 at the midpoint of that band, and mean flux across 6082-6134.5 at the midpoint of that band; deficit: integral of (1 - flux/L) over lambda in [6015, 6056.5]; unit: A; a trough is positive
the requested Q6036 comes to -4.7 A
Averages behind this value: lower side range 5.9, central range 10.4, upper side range 11.3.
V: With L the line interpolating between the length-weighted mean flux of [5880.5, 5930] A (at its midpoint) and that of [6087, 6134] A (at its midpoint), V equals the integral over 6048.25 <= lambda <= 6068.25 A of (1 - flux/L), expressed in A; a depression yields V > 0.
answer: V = -2.4 A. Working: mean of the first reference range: 5.38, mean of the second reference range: 11.4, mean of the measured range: 11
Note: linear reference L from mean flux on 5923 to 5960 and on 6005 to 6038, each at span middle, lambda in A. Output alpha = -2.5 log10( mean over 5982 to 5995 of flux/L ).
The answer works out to -0.06 mag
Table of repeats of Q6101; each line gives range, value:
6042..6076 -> 11.1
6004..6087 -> 10.5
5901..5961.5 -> 7.16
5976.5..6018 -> 9.23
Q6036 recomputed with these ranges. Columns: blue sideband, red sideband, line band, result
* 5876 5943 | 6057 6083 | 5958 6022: -3.0 A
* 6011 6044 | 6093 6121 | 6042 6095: -1.8 A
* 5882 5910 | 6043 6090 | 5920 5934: -4.1 A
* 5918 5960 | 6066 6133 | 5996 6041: -0.8 A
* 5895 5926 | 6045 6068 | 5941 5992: -3.4 A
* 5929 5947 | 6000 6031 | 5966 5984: 0.7 A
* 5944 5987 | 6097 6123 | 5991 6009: -0.5 A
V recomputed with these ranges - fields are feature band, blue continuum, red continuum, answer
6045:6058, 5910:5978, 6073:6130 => -0.8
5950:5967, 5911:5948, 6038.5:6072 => 0.9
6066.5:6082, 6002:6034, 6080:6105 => -0.7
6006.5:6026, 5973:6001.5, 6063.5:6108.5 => 0.0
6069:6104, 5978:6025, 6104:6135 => -1.7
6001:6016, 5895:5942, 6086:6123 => -0.6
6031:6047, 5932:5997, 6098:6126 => -0.9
